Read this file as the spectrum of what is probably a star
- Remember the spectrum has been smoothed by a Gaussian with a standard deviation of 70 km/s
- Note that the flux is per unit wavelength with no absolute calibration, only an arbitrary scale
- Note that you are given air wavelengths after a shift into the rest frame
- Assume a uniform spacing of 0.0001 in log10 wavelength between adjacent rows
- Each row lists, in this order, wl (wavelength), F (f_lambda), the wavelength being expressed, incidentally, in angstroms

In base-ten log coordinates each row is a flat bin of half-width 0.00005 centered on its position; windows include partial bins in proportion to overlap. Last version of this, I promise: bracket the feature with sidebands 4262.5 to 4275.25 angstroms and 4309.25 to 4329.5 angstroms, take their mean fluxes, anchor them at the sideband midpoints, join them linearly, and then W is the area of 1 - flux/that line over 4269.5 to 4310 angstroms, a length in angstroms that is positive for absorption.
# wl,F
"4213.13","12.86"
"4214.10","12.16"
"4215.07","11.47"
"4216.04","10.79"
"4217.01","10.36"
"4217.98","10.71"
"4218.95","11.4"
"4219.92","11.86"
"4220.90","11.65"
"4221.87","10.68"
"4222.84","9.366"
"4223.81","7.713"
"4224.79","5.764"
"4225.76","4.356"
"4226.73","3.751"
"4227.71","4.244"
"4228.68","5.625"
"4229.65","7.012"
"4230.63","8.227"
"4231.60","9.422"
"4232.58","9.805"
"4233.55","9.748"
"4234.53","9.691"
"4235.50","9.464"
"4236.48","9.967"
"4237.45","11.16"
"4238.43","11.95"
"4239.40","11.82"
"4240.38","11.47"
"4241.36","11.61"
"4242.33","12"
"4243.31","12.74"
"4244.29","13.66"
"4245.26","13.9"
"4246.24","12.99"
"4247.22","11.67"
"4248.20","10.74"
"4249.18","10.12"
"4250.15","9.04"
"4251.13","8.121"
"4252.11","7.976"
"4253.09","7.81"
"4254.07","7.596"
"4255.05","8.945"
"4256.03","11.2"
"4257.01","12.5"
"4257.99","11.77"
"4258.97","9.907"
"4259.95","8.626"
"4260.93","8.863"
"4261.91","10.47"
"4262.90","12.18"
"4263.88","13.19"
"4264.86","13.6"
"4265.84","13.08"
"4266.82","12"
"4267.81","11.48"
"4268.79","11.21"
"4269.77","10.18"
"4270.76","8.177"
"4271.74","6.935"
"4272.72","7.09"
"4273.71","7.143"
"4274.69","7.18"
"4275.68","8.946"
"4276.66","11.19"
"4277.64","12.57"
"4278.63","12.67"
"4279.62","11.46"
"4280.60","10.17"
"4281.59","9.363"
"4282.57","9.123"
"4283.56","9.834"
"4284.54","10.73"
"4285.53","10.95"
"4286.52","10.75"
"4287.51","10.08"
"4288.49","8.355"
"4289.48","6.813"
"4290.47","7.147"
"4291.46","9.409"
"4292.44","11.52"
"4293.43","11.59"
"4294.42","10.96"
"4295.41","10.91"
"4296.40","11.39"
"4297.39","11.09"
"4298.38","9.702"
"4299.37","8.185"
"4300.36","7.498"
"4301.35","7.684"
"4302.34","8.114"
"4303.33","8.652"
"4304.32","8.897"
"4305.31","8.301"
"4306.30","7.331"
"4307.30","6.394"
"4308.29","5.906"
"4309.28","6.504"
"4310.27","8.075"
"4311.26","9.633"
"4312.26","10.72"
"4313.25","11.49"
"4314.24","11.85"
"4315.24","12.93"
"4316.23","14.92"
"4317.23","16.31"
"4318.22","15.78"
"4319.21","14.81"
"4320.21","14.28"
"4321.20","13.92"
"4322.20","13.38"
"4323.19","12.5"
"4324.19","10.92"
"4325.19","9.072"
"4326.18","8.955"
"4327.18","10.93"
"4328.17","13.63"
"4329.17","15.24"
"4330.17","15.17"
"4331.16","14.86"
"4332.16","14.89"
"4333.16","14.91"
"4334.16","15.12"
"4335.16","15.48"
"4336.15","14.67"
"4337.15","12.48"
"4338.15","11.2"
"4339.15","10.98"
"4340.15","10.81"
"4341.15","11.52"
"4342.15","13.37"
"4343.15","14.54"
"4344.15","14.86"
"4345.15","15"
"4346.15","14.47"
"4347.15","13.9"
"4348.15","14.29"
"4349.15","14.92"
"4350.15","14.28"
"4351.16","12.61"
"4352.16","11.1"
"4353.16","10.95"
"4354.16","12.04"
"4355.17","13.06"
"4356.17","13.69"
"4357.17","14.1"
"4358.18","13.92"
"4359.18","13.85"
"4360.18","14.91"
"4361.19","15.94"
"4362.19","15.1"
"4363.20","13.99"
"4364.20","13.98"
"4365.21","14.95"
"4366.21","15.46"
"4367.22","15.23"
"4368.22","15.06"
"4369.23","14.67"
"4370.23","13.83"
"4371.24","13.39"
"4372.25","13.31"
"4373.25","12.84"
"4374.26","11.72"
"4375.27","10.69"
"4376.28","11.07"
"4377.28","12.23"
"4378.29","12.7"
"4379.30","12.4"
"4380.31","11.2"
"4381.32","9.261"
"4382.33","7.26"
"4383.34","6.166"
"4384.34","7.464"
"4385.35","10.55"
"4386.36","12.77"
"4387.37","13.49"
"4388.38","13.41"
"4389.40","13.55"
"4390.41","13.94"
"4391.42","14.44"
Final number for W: 6.8 angstroms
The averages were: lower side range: 10.2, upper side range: 12.3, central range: 9.18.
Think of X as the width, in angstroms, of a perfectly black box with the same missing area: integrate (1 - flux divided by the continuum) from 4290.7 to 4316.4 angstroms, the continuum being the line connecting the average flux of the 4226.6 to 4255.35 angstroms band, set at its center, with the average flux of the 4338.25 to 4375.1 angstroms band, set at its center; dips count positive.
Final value 5.1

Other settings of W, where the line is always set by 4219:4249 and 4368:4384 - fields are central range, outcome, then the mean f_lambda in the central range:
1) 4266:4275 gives 0.9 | 9.23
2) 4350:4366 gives -3.2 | 13.7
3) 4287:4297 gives 0.7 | 9.83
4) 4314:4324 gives -2.9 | 14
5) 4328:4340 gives -3.1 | 14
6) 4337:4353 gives -2.7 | 13.1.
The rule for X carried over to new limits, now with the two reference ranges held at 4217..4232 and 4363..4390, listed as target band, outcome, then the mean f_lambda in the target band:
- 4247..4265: -2.2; 10.1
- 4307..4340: -4.5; 12.4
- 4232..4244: -3.4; 11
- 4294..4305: 0.9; 9.34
